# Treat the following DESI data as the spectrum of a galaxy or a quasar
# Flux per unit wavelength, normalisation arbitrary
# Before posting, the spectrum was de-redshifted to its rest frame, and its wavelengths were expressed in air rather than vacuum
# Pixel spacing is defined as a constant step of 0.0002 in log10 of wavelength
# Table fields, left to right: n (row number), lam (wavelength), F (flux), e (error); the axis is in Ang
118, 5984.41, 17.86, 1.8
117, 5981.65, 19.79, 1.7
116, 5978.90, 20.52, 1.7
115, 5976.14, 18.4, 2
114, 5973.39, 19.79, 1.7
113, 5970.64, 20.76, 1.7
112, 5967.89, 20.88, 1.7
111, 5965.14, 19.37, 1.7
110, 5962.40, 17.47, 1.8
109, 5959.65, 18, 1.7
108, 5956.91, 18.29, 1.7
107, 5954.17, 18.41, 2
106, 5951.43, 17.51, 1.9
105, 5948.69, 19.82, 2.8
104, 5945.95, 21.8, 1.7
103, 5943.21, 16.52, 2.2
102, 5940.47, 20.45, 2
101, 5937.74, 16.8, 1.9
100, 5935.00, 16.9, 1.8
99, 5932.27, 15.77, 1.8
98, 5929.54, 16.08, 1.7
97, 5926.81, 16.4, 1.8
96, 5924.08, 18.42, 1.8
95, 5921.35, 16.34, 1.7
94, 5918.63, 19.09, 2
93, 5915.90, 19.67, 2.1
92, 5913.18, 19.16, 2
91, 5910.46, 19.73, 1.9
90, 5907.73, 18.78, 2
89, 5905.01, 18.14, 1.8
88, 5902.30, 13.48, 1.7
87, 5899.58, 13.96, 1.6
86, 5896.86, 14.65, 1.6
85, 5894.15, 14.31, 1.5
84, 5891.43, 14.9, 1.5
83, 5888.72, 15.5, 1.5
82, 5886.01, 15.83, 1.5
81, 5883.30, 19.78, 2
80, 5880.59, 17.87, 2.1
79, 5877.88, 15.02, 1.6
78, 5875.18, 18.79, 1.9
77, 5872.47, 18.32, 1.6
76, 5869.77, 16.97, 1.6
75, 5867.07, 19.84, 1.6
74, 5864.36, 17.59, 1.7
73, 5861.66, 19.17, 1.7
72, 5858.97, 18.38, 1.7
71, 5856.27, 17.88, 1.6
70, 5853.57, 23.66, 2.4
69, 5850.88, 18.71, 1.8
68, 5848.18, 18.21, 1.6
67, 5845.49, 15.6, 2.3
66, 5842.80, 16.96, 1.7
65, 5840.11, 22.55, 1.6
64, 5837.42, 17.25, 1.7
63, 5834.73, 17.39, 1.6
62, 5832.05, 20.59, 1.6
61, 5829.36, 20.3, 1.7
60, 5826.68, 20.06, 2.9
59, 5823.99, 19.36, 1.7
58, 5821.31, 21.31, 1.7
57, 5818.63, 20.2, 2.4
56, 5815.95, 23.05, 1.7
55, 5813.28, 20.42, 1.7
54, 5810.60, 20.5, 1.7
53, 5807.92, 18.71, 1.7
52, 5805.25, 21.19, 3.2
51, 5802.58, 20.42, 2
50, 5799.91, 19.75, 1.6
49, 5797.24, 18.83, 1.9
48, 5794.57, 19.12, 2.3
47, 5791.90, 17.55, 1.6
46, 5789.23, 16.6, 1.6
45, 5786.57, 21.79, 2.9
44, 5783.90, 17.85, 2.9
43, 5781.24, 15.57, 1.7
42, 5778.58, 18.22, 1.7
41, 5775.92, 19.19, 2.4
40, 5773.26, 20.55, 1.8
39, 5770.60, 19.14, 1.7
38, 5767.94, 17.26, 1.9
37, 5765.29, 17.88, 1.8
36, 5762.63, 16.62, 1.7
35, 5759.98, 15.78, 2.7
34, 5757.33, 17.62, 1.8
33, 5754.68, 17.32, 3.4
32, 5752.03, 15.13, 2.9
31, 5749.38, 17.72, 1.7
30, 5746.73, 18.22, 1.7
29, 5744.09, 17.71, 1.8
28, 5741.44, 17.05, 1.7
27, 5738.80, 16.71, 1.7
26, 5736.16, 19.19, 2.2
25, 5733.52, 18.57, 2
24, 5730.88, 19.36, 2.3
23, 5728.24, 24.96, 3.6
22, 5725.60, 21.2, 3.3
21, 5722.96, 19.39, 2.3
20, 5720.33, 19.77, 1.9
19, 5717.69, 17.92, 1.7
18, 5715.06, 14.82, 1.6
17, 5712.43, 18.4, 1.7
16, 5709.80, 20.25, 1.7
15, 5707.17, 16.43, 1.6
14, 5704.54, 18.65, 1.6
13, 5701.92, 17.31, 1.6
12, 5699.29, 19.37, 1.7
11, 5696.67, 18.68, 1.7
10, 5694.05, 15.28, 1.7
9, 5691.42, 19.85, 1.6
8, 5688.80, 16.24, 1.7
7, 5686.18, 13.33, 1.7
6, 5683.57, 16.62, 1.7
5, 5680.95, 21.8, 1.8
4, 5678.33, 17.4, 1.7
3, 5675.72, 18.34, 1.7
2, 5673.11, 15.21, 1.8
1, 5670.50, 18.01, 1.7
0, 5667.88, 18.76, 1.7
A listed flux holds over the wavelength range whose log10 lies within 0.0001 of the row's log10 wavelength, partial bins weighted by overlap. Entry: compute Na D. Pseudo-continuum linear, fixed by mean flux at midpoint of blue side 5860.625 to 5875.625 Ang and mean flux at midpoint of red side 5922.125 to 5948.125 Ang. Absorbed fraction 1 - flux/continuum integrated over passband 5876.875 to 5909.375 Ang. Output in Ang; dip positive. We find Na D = 3.7 Ang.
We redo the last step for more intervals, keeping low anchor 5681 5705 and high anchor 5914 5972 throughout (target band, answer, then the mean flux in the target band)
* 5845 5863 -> -0.9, 19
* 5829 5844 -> -1.0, 19.1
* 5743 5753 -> 0.2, 17.3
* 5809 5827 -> -2.8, 20.7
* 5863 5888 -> 0.5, 17.7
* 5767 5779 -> -0.8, 19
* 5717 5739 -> -2.9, 19.9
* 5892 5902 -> 2.1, 14.3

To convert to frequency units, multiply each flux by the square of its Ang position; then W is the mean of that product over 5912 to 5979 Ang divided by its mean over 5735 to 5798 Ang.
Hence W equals 1.1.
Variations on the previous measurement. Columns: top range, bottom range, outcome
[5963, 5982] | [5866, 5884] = 1.14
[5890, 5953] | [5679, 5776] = 1.02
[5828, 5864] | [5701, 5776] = 1.08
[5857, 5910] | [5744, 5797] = 0.99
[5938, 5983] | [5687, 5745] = 1.13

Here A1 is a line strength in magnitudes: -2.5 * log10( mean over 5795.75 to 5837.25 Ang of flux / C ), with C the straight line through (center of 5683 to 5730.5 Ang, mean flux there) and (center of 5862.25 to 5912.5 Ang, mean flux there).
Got -0.15 mag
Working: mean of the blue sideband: 18.3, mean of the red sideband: 16.9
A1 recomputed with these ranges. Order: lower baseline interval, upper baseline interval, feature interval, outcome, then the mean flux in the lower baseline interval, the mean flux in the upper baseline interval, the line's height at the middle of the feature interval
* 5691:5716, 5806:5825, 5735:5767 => 0.106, 17.9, 20.6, 19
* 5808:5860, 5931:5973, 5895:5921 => 0.099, 19.6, 18.6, 19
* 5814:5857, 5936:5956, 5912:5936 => 0.081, 19.6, 18.7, 18.9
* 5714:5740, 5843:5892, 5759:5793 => 0.044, 19.2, 17.9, 18.8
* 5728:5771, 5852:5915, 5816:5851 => -0.098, 17.8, 17.5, 17.6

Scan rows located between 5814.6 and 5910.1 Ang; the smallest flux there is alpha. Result 13.48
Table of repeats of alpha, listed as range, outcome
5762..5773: 16.62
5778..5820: 15.57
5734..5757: 15.13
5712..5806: 14.82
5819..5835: 17.39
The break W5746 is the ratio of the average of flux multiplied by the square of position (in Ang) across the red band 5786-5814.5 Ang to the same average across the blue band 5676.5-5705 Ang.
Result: 1.1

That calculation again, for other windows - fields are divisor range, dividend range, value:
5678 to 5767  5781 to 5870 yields 1.11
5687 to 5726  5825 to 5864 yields 1.10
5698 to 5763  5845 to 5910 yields 1.00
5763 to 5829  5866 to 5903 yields 0.87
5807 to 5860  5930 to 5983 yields 1.00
